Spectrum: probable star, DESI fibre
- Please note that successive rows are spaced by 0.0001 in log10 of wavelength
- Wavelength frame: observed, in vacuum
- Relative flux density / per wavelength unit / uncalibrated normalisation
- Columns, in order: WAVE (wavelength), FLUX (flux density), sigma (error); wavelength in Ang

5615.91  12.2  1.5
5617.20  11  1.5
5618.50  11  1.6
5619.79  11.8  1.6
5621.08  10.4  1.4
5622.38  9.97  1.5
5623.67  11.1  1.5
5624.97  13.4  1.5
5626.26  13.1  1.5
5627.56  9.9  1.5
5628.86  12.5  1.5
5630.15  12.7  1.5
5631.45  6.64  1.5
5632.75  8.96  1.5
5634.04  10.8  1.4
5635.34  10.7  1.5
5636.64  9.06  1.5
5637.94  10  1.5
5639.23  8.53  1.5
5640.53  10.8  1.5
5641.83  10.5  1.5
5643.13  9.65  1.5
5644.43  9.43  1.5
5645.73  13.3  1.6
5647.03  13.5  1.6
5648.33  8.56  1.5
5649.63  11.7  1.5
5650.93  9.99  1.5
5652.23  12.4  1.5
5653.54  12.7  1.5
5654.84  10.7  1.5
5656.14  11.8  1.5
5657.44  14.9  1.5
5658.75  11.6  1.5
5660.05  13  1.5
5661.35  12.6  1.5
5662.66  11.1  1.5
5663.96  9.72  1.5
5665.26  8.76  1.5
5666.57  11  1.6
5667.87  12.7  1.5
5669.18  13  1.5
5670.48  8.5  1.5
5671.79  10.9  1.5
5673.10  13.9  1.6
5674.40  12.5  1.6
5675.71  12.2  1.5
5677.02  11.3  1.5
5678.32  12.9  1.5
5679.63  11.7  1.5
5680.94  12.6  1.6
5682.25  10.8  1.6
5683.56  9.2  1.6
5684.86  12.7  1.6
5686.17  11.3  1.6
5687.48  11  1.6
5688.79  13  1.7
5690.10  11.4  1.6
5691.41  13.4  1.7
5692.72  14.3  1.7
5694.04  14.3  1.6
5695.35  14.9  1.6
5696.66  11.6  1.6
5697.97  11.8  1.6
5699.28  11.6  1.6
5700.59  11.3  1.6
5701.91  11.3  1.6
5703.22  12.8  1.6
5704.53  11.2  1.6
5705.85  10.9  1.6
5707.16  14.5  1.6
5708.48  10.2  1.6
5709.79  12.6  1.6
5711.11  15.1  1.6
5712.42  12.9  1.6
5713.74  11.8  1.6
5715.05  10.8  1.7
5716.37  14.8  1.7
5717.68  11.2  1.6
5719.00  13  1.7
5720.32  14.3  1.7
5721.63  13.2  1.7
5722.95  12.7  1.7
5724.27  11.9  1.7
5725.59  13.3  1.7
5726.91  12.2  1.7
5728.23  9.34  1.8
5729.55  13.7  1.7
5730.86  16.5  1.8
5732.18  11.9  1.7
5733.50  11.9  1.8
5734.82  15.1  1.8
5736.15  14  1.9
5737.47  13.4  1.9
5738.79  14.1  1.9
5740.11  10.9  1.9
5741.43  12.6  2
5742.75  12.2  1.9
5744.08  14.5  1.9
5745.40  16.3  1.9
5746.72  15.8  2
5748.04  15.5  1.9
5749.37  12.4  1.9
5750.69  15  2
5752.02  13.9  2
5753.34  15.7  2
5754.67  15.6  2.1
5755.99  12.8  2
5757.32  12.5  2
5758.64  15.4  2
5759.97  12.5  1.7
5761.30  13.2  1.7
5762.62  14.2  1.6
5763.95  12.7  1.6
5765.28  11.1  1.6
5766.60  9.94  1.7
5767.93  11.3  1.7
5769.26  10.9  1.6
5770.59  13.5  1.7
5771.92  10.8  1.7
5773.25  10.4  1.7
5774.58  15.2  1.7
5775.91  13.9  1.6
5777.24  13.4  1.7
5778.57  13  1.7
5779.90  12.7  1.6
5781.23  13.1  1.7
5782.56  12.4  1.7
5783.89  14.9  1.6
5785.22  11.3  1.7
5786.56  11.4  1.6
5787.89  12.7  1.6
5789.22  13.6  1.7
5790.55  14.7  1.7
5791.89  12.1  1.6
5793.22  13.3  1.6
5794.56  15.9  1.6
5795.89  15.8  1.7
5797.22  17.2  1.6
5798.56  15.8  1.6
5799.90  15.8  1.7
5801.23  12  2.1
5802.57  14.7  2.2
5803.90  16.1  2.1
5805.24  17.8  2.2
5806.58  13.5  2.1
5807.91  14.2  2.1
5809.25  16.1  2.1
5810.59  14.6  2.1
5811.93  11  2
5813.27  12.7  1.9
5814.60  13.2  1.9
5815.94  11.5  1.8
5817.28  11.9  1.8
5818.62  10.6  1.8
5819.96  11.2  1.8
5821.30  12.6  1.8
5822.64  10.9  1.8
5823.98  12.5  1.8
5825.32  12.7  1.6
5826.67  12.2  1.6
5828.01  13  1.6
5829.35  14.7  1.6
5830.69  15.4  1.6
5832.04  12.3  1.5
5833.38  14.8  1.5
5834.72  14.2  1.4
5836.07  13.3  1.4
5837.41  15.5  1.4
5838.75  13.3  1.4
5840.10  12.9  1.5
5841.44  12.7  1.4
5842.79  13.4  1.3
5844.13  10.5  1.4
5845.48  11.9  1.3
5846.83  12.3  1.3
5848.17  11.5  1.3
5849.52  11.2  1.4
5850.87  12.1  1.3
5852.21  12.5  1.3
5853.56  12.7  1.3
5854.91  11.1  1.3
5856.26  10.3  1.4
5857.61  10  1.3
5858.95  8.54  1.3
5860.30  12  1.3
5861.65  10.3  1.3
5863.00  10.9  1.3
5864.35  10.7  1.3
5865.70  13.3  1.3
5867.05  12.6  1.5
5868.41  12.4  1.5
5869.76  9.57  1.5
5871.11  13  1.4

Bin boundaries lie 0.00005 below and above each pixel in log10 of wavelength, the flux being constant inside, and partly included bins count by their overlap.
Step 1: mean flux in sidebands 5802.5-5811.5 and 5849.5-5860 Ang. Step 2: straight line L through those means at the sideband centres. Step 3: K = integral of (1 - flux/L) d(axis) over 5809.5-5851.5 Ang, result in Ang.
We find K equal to 1.3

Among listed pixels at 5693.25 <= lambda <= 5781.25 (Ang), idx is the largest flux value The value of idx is 16.5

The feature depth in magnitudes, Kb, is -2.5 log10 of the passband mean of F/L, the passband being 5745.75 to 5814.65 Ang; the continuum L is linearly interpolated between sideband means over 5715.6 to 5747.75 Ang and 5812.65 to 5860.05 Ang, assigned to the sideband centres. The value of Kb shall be -0.07 mag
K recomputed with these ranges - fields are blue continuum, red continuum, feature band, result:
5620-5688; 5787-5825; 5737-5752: -1.42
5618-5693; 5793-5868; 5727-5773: -3.89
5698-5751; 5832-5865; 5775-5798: -2.12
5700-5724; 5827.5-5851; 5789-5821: -2.60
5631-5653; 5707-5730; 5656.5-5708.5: -2.15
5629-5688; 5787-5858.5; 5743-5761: -3.00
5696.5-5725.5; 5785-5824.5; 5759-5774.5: 1.22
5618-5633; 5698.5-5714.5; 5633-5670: 0.85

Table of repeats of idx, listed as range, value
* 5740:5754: 16.3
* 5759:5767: 14.2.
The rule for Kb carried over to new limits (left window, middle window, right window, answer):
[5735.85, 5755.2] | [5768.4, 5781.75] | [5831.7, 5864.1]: 0.07 mag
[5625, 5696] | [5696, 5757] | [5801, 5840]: -0.07 mag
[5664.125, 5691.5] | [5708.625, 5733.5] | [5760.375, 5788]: -0.07 mag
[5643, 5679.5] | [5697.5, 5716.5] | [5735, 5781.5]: 0.02 mag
